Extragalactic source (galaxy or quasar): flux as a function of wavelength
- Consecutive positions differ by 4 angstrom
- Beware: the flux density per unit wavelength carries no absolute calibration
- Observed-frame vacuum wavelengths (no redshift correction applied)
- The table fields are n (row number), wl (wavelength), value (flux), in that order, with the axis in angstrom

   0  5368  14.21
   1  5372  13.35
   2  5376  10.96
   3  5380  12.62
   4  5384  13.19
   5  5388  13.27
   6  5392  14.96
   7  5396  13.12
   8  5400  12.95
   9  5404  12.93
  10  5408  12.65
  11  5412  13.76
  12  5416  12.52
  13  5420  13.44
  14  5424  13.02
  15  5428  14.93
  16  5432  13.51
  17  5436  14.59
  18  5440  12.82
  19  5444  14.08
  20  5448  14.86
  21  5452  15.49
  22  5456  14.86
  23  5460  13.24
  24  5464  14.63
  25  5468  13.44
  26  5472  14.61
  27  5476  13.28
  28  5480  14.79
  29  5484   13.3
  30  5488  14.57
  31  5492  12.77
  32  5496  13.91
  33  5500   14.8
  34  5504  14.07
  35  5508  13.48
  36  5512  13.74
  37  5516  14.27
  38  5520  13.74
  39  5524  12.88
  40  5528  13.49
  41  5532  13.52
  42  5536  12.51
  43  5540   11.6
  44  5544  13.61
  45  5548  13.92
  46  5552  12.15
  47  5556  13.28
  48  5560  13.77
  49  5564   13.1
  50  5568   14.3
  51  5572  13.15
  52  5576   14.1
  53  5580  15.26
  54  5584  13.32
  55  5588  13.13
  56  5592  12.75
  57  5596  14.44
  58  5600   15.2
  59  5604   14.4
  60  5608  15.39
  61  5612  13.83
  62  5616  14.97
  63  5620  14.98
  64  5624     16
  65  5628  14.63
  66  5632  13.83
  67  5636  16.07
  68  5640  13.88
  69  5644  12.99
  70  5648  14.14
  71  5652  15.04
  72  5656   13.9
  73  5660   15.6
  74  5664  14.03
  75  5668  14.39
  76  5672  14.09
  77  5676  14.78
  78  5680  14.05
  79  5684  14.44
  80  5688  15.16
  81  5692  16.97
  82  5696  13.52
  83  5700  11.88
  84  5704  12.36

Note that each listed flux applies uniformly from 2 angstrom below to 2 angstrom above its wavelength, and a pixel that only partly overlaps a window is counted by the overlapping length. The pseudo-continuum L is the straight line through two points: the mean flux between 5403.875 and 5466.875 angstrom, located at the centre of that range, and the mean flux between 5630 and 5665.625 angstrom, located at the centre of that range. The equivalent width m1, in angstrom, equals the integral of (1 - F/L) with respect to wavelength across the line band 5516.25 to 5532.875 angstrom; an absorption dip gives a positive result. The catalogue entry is 0.70 angstrom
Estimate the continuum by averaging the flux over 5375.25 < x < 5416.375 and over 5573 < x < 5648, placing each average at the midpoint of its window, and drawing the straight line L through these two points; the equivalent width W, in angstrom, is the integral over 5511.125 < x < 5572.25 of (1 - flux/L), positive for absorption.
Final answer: 2.83 angstrom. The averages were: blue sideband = 13.1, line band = 13.3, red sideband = 14.4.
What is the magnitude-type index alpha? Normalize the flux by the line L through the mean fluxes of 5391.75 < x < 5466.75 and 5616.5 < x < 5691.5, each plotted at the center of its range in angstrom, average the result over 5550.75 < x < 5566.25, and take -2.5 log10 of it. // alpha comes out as 0.09 mag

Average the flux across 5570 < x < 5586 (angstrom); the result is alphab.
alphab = 14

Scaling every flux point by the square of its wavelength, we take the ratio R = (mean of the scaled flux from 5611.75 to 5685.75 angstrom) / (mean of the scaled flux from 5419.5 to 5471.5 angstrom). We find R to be 1.1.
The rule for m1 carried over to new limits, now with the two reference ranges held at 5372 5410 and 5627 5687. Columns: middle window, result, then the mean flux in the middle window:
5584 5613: -0.1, 14.1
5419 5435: -0.8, 13.8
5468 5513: -1.4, 13.9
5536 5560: 1.5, 13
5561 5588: 0.3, 13.8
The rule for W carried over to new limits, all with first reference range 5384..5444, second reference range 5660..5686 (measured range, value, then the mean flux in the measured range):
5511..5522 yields -0.07 angstrom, 13.9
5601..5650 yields -1.30 angstrom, 14.6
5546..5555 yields 0.58 angstrom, 13.1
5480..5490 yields -0.28 angstrom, 14.1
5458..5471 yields -0.17 angstrom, 13.8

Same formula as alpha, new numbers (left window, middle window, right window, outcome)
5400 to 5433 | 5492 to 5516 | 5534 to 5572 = -0.06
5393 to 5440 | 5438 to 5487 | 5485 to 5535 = -0.04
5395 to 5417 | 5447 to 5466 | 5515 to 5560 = -0.12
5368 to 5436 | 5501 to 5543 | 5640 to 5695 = 0.04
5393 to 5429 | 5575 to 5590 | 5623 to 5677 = 0.02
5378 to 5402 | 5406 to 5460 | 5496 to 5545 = -0.04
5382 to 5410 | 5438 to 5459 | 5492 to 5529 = -0.07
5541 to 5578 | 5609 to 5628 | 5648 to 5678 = -0.07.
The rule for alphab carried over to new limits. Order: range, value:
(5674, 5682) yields 14.4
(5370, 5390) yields 12.7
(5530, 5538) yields 13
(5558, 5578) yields 13.7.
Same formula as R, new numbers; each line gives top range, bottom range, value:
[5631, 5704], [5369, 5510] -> 1.14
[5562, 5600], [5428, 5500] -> 1.02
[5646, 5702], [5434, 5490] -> 1.10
